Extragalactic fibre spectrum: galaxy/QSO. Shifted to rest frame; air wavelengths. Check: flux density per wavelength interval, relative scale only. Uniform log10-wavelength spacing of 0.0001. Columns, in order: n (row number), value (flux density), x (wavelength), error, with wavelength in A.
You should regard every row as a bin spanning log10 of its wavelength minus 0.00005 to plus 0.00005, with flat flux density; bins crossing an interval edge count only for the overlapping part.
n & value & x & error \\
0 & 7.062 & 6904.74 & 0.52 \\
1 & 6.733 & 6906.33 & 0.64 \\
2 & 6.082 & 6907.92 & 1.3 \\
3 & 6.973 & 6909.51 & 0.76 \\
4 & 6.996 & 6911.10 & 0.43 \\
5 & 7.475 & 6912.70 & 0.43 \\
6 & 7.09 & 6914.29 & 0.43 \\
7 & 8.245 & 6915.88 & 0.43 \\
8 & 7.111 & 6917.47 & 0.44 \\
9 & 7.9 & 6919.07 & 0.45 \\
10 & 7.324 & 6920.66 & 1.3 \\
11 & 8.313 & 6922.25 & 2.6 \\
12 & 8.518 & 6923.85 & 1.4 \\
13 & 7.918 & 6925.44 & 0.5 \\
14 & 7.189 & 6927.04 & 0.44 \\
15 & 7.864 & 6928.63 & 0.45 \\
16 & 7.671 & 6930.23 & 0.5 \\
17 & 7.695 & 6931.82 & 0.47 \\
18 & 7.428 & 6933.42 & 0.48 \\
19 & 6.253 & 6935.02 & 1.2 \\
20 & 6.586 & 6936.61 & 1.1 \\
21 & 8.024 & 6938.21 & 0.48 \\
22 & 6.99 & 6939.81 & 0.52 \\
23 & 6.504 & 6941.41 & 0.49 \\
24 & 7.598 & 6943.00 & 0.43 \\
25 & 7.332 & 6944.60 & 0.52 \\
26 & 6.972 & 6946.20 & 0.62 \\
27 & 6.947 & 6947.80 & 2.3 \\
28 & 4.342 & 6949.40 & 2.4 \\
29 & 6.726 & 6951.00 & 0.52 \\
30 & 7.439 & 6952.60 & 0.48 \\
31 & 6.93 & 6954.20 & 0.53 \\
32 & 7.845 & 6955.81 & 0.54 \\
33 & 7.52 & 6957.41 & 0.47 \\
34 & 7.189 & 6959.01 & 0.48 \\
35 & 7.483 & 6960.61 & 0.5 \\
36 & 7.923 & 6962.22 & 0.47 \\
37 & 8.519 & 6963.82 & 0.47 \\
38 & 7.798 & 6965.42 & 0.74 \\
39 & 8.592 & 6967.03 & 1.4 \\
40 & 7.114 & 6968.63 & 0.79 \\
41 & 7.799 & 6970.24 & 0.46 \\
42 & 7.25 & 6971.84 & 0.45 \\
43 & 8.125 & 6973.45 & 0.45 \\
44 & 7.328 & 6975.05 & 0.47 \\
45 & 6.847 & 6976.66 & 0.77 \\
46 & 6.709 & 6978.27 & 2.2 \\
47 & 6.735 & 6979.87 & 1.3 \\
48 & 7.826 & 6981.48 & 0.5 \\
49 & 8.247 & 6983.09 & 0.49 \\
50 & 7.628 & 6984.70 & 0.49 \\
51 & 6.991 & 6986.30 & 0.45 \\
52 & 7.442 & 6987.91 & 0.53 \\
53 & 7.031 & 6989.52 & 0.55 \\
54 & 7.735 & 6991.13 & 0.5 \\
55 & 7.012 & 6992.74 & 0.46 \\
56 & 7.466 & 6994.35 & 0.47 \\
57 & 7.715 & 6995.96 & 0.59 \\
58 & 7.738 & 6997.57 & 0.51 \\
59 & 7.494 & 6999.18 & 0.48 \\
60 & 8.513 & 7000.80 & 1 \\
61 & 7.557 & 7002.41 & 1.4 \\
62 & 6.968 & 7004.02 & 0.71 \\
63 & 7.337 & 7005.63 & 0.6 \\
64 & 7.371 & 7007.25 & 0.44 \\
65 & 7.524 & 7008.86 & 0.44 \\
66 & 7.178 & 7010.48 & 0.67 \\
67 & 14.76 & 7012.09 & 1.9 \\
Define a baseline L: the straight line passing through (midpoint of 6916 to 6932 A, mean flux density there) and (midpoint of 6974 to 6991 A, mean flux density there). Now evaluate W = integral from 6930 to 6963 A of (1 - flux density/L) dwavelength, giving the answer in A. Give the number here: 2.1 A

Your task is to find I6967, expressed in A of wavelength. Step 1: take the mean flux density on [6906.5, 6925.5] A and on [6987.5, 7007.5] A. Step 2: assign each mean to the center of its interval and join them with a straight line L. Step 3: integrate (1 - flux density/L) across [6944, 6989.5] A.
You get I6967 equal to 0.86 A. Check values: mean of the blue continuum 7.45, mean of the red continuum 7.49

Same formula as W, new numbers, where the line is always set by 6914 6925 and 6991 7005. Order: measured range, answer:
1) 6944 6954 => 1.4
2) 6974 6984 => 0.4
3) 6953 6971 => 0.0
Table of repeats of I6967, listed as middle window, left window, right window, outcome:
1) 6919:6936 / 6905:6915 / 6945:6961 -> -1.7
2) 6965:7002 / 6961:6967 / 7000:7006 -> 1.6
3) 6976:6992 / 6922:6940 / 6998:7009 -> 0.5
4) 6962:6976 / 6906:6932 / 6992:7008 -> -0.6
